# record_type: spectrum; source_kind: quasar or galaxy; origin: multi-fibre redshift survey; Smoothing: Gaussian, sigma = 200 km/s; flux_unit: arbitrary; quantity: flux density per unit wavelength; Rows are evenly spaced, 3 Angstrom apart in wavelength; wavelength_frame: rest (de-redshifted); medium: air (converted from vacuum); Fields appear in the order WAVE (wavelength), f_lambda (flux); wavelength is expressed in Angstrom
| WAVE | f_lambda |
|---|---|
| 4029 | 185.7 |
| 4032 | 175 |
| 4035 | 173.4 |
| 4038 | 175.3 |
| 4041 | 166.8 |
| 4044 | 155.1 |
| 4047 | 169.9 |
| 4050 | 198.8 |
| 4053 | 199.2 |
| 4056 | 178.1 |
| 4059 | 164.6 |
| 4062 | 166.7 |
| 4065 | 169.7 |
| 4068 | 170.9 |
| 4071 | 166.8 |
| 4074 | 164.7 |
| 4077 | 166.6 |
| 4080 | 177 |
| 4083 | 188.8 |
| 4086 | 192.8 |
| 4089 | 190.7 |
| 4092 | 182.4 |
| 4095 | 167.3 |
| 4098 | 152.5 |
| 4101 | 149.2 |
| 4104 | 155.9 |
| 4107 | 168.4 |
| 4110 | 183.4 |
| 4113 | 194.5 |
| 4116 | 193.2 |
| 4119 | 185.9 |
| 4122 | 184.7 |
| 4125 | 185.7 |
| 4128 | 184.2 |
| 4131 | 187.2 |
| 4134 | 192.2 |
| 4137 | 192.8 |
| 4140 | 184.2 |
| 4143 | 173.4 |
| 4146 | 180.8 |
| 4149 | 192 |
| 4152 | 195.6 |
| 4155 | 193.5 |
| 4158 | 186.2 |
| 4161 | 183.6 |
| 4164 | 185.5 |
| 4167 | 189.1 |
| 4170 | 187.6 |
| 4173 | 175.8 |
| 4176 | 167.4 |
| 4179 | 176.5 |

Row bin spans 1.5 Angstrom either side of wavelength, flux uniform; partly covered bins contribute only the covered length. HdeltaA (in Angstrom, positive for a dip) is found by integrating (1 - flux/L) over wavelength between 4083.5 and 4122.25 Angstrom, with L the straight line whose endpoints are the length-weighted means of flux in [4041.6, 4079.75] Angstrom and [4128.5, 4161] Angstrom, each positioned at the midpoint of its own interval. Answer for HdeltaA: 0.65 Angstrom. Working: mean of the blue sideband 173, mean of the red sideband 187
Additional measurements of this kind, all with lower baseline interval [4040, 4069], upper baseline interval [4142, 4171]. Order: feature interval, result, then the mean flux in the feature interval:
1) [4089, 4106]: 1.4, 164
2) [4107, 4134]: -0.6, 187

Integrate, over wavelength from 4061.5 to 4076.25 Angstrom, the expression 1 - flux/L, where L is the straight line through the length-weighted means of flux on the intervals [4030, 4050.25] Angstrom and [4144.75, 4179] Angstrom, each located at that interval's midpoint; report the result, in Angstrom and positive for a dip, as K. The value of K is 0.62 Angstrom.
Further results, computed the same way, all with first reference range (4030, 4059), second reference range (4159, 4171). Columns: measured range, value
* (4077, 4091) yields -0.4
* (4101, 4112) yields 0.8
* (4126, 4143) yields -0.3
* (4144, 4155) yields -0.2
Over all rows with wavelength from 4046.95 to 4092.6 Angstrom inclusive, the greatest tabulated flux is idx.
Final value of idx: 199.2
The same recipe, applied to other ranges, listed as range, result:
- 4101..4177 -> 195.6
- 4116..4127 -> 193.2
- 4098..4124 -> 194.5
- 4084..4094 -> 192.8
